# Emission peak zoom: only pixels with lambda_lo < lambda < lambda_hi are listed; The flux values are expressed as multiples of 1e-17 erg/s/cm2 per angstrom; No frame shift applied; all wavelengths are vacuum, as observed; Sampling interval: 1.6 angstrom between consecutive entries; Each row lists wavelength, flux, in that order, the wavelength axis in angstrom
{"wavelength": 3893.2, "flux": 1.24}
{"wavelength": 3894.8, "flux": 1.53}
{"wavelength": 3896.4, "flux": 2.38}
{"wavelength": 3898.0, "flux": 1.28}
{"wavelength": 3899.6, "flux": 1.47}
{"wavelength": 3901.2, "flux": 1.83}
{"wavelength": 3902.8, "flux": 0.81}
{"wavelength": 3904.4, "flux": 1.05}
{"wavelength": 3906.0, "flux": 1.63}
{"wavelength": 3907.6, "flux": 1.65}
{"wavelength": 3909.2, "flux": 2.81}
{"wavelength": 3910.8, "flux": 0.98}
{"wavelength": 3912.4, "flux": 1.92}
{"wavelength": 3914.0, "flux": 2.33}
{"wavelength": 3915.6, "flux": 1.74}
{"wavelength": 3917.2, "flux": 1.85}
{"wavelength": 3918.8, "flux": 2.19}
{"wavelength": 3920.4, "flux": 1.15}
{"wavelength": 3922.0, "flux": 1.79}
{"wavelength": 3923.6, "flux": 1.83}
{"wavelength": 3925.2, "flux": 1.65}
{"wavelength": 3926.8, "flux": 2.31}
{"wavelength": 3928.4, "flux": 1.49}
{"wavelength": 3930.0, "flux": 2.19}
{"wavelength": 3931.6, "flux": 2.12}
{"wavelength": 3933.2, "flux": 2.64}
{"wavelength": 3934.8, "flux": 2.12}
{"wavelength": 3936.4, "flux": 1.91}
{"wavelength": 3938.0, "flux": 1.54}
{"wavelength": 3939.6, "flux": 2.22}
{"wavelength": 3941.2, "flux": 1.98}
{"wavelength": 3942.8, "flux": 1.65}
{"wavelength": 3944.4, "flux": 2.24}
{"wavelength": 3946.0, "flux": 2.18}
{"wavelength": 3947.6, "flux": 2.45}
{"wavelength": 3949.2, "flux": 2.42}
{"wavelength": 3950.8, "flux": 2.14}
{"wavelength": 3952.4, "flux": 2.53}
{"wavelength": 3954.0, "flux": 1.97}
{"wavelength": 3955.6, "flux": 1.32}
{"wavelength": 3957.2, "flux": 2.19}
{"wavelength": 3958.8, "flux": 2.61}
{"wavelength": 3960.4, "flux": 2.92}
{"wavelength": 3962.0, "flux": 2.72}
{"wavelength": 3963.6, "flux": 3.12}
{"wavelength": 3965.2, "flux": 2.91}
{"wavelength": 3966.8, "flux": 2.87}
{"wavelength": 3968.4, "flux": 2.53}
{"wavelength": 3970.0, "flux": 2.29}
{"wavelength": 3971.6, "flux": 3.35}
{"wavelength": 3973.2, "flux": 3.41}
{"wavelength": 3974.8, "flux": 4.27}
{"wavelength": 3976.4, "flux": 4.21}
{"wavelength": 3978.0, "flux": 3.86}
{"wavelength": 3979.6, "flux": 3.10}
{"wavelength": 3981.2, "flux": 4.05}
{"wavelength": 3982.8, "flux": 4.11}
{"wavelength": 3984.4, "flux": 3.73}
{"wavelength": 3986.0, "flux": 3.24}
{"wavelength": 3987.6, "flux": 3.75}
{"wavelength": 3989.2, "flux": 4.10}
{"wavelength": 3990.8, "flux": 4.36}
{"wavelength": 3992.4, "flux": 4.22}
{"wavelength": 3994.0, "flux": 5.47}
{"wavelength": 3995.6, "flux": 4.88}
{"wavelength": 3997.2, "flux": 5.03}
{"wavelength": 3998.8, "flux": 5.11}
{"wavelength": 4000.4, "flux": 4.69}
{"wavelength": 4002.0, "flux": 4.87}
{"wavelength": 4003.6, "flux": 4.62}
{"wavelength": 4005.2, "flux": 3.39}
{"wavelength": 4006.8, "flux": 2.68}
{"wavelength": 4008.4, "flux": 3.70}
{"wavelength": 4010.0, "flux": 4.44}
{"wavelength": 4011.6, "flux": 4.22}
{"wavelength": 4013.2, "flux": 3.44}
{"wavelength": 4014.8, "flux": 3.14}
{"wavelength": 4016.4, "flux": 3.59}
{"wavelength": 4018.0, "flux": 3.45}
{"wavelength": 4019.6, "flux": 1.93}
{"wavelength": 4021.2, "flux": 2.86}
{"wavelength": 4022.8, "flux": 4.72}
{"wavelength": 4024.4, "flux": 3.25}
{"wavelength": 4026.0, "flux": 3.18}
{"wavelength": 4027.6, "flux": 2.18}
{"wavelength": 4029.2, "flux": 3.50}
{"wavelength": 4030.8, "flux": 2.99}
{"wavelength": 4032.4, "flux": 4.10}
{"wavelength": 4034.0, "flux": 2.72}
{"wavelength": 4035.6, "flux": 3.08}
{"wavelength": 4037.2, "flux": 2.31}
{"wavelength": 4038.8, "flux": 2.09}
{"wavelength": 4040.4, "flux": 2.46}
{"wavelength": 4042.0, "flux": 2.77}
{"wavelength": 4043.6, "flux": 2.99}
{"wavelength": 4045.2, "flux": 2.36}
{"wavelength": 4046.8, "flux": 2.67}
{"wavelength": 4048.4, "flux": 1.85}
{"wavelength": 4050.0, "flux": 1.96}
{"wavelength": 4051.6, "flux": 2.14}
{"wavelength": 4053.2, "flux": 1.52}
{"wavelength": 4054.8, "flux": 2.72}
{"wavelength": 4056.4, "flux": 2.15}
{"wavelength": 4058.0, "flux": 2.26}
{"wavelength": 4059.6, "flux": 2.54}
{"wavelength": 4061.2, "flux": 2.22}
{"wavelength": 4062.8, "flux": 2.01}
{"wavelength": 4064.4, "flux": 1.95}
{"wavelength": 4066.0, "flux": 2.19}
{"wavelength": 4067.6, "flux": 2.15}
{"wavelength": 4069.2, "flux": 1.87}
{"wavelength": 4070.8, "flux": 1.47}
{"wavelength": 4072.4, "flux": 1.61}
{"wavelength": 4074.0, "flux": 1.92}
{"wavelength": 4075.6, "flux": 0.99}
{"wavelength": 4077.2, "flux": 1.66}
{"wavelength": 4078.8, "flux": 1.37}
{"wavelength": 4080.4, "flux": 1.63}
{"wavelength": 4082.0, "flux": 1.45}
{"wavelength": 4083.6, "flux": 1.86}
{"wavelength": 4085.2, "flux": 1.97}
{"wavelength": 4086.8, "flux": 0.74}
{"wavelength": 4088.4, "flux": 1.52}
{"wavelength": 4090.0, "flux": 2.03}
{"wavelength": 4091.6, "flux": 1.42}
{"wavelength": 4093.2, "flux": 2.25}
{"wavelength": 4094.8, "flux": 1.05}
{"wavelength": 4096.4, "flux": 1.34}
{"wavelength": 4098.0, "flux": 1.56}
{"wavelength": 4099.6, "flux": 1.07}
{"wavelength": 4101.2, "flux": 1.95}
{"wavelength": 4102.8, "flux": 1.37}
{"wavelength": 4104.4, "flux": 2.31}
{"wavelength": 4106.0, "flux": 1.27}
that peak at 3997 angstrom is C IV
